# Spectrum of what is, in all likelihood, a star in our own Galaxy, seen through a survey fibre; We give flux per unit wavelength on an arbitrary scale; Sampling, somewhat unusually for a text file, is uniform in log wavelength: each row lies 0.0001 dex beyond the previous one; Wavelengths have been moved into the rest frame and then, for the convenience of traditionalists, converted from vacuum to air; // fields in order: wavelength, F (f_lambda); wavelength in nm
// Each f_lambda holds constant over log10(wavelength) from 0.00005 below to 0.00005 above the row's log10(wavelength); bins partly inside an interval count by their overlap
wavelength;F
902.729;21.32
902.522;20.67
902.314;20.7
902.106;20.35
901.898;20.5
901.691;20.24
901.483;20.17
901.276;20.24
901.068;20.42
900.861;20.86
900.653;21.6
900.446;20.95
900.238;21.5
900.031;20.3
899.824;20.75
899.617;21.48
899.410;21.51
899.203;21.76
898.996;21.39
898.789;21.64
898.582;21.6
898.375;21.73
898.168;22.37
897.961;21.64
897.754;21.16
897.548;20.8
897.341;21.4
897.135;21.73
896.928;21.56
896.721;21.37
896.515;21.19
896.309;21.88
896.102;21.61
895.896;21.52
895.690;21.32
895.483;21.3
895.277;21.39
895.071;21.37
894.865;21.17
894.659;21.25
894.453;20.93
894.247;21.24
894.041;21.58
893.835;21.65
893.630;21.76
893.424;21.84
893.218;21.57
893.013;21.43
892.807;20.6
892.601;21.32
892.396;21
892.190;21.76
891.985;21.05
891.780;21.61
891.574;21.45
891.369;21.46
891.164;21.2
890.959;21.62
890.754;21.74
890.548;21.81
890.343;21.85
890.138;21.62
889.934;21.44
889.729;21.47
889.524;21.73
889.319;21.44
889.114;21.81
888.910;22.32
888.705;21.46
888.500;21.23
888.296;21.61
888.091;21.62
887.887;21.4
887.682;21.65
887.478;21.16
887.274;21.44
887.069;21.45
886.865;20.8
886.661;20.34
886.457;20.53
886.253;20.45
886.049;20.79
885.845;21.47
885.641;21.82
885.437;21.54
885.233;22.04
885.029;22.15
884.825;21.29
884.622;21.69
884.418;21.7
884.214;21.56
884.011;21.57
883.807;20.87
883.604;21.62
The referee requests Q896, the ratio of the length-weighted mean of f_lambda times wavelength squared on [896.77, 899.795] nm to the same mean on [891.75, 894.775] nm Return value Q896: 1.02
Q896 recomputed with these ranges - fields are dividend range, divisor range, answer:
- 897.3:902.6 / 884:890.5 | 1.01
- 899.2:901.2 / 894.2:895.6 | 1.00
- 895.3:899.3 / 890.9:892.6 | 1.02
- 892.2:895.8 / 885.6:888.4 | 1.02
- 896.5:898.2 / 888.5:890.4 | 1.01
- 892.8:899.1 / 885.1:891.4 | 1.02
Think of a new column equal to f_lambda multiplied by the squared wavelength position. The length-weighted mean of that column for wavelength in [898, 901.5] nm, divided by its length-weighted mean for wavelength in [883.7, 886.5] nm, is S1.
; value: 1.02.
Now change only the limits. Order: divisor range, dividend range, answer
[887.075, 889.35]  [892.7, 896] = 1.01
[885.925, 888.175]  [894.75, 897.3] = 1.04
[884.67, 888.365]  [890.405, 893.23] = 1.02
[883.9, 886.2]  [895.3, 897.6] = 1.02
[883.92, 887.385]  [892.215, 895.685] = 1.02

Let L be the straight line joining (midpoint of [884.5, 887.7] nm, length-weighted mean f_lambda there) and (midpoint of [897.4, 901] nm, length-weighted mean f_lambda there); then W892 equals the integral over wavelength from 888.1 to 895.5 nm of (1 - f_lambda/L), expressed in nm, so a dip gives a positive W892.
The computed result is -0.06 nm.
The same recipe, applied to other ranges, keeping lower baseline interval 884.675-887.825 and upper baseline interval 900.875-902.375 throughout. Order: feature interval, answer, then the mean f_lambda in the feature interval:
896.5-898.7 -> -0.10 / 21.5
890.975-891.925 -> -0.02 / 21.4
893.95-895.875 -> -0.05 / 21.3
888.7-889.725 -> -0.03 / 21.7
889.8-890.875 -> -0.03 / 21.7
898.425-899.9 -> -0.07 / 21.5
